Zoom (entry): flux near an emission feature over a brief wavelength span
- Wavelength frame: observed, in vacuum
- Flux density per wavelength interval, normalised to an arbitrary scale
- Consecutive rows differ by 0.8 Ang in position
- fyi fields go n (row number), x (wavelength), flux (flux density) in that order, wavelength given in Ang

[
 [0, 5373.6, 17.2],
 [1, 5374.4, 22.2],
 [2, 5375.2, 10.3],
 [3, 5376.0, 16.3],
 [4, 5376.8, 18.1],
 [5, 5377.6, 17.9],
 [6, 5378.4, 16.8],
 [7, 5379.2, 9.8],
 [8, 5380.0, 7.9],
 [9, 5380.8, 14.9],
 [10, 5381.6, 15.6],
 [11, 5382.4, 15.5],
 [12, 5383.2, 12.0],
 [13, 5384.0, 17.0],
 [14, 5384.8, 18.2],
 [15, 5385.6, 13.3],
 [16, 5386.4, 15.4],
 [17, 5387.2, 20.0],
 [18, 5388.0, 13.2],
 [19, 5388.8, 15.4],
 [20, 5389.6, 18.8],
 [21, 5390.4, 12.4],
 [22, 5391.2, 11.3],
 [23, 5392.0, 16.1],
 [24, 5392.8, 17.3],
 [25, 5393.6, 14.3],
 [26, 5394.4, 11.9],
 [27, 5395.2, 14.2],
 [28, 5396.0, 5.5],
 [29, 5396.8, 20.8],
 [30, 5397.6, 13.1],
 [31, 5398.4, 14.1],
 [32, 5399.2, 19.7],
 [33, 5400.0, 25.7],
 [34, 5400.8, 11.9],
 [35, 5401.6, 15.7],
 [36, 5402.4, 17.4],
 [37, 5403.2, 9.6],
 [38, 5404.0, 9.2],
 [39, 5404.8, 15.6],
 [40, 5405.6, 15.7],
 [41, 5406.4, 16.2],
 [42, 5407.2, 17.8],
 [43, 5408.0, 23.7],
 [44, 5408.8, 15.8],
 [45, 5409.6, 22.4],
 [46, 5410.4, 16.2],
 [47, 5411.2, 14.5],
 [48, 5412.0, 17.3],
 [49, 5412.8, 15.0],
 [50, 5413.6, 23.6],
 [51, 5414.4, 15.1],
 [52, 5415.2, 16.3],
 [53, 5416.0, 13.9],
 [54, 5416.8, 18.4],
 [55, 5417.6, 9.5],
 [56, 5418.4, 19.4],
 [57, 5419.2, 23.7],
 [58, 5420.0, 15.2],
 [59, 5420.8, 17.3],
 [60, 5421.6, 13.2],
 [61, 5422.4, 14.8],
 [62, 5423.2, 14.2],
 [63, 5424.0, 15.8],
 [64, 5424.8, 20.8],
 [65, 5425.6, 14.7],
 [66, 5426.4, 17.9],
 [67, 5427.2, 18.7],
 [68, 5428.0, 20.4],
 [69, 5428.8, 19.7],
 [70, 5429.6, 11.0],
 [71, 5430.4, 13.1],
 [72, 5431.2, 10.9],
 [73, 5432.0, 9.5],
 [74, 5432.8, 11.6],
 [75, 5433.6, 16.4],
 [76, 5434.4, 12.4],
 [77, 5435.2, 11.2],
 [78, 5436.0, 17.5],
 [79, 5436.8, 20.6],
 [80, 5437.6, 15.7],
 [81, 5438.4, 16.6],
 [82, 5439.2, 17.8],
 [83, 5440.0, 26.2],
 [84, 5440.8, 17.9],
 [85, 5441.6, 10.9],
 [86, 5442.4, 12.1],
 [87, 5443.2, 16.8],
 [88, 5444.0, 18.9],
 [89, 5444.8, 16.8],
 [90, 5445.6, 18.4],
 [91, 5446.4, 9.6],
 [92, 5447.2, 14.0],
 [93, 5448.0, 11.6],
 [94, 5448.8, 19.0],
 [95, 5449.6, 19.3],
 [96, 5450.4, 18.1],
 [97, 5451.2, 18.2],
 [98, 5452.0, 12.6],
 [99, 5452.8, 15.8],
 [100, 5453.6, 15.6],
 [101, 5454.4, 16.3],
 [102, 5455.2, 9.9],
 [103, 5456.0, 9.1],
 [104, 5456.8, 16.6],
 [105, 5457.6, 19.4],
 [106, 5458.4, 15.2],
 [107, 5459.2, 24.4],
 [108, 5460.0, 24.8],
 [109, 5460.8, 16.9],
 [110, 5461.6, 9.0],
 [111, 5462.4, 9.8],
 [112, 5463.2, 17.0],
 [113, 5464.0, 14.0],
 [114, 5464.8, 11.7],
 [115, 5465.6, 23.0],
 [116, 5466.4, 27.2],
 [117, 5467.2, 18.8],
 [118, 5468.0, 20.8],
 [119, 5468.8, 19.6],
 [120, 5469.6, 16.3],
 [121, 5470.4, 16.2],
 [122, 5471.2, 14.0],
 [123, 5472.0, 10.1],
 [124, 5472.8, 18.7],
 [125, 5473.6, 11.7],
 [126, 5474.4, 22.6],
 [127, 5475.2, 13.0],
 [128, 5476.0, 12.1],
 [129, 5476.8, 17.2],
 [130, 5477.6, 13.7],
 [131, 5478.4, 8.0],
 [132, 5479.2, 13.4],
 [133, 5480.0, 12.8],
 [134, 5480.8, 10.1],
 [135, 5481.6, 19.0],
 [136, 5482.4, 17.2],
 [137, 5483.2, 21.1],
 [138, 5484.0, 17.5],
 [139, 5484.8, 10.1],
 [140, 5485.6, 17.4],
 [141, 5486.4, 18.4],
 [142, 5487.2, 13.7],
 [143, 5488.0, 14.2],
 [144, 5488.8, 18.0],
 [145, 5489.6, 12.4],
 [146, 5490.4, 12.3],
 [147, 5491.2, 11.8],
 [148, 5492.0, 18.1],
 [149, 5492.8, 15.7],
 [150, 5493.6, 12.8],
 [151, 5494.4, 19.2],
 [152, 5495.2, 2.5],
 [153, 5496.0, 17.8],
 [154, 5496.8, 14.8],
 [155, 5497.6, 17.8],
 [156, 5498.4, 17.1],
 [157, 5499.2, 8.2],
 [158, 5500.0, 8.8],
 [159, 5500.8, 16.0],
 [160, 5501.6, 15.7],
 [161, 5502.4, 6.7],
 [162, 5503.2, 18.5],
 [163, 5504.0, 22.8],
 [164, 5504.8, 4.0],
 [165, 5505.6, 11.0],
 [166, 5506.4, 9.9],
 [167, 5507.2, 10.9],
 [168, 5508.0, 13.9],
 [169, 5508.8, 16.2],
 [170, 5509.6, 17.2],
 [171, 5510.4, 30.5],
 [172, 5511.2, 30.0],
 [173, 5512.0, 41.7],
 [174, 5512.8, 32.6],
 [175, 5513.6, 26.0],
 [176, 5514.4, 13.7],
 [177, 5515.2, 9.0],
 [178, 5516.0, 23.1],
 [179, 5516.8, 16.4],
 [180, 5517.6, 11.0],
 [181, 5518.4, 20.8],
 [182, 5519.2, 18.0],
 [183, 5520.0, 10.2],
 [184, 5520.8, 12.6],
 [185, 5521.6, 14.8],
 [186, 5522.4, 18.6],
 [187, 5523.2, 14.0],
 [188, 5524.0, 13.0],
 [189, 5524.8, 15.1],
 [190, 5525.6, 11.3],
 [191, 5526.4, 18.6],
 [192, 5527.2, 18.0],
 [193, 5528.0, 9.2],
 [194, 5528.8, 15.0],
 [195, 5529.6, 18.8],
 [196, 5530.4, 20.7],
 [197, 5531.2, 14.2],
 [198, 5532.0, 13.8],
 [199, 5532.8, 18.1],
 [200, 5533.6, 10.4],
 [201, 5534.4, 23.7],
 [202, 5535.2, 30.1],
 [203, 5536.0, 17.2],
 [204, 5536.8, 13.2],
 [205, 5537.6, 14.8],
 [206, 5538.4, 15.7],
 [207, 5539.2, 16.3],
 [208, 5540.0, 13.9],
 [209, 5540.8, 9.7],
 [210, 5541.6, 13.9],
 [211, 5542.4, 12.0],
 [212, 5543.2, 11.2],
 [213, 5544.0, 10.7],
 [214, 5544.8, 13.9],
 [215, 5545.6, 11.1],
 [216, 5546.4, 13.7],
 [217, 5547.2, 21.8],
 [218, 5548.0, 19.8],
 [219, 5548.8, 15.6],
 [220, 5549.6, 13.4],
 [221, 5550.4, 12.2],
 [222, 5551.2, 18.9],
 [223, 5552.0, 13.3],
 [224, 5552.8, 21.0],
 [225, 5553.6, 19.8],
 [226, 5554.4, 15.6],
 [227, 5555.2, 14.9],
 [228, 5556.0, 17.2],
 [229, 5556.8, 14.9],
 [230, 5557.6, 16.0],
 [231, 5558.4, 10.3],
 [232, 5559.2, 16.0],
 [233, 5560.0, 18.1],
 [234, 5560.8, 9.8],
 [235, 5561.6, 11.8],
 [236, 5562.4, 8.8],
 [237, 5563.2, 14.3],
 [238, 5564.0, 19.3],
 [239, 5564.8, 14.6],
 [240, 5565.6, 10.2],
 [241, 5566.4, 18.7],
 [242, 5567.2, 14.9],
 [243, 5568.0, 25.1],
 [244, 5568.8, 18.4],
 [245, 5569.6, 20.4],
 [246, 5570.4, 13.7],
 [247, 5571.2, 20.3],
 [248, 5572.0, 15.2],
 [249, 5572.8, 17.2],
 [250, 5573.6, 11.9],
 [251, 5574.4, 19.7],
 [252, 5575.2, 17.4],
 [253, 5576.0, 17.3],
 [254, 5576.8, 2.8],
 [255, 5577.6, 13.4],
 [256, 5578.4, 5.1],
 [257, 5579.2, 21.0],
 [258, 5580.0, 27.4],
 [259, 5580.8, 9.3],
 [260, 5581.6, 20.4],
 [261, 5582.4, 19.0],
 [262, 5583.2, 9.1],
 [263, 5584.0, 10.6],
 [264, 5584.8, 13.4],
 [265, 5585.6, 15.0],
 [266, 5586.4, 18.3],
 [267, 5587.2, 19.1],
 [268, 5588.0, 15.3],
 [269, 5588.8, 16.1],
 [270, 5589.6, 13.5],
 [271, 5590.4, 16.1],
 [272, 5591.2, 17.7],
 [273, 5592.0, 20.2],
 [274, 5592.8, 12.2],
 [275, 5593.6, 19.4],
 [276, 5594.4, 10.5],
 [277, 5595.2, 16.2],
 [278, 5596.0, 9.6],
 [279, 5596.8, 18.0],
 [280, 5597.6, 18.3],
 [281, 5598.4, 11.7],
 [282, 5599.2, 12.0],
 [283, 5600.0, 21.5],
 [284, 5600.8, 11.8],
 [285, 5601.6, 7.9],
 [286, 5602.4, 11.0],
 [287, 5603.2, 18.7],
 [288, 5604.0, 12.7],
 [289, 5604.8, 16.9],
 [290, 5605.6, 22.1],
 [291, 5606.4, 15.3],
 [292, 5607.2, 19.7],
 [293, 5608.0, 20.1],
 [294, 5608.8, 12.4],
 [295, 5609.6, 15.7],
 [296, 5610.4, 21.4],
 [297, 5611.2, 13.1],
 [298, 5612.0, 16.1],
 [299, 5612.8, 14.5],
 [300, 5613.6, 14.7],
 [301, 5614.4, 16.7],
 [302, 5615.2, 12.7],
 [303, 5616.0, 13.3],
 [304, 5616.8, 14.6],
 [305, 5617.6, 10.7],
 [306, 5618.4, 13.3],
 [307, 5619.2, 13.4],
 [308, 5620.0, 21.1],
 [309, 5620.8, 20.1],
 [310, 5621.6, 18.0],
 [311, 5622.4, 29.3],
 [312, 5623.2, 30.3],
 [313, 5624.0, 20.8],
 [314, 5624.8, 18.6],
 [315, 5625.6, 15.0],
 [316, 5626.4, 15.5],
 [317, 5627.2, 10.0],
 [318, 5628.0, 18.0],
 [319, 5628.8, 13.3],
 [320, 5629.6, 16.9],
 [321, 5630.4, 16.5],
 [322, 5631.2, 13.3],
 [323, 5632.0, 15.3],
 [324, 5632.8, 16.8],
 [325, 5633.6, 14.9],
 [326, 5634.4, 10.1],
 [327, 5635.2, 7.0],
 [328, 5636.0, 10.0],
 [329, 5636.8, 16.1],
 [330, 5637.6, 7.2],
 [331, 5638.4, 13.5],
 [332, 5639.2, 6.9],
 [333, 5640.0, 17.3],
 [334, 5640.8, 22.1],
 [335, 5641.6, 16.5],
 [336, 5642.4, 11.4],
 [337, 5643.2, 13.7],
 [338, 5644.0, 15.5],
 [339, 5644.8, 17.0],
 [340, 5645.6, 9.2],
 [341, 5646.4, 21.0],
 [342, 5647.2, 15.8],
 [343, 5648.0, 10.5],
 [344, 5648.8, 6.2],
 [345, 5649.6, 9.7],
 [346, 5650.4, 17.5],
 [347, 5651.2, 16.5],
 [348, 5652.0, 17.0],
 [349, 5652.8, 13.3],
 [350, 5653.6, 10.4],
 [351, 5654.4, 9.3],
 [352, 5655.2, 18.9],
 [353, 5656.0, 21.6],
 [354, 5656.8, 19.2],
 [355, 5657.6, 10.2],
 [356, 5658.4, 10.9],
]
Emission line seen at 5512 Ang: H-beta 4861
